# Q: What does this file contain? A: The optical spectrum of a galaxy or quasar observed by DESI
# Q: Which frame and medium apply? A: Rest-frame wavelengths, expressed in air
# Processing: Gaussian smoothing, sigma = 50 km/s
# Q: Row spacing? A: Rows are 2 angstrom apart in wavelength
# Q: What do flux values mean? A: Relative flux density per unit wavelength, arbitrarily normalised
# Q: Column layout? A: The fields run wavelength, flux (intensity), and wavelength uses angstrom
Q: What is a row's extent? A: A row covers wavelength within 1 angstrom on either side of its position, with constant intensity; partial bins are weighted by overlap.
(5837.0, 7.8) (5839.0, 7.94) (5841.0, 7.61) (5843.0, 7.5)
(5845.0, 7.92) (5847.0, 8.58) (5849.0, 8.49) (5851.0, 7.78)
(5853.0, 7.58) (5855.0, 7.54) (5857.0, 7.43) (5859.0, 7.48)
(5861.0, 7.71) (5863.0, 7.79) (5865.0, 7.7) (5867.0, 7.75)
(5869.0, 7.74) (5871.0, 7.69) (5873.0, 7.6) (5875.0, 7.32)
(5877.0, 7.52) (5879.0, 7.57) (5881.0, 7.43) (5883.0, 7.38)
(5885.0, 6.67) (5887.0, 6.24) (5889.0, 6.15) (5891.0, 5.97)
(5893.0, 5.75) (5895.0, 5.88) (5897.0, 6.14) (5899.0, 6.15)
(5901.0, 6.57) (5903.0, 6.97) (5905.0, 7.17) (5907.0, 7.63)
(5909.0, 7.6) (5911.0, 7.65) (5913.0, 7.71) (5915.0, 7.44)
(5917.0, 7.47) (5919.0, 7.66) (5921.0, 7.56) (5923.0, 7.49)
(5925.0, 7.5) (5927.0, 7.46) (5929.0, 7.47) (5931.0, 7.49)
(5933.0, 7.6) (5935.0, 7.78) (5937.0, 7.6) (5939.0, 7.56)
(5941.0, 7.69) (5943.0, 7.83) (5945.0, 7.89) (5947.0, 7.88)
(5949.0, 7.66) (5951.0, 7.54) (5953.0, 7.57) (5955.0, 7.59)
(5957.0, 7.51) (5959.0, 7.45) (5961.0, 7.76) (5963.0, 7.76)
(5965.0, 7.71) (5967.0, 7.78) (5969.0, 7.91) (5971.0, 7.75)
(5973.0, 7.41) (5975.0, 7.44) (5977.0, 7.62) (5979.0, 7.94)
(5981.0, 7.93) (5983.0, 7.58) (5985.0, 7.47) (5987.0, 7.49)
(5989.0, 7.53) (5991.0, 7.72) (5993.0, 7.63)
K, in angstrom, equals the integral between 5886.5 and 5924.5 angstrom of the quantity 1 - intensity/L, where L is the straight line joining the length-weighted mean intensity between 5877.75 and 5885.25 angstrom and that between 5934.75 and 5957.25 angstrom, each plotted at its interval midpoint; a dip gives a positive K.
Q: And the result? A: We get 2.8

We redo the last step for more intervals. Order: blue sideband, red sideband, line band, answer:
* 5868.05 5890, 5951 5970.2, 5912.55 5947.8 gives -0.55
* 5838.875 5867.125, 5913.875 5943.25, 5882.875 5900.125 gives 3.30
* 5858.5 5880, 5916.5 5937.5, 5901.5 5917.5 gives 0.31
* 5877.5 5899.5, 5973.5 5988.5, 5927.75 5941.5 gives -1.02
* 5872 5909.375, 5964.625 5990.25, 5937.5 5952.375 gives -0.75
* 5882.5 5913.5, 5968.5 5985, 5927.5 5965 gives -1.79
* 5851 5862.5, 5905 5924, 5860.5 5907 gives 3.50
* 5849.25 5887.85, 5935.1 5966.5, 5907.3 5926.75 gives 0.09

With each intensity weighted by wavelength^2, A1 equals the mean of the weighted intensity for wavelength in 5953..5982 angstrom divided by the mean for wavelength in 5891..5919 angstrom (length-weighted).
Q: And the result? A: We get 1.13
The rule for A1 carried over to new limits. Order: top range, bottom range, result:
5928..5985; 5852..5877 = 1.04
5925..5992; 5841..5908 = 1.09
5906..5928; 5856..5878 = 1.01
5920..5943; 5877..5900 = 1.18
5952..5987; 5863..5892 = 1.09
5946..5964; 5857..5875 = 1.03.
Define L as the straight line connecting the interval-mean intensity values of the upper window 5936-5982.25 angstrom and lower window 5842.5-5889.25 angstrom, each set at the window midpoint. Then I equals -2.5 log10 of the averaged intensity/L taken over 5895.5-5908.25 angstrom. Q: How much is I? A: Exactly 0.13 mag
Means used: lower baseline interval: 7.55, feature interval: 6.75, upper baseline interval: 7.69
